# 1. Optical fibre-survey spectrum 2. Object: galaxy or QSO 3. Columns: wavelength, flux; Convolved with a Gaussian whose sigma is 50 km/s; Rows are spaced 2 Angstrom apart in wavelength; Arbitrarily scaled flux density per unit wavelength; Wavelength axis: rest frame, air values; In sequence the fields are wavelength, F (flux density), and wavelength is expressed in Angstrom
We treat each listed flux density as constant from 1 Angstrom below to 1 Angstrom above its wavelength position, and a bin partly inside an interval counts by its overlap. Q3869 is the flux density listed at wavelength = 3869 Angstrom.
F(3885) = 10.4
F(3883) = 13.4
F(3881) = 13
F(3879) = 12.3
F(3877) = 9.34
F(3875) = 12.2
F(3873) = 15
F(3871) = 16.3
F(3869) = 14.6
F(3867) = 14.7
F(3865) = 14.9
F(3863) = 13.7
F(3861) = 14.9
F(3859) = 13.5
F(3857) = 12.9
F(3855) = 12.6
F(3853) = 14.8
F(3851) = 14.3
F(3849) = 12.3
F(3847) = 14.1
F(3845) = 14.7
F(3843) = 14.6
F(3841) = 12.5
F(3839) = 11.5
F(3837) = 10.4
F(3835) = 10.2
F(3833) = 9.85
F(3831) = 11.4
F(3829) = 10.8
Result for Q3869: 14.6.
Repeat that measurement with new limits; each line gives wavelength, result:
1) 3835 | 10.2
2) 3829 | 10.8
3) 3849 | 12.3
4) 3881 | 13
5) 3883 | 13.4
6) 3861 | 14.9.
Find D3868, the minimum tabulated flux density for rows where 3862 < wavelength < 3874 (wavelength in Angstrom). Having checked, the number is 13.7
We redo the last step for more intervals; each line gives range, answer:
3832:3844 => 9.85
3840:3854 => 12.3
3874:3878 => 9.34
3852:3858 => 12.6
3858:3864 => 13.5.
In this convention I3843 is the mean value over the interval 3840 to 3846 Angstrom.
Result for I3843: 13.9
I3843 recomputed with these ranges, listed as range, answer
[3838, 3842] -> 12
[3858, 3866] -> 14.2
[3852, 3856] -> 13.7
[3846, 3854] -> 13.9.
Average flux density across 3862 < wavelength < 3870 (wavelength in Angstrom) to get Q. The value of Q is 14.5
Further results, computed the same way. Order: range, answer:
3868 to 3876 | 14.5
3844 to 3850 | 13.7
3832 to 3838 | 10.1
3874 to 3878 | 10.8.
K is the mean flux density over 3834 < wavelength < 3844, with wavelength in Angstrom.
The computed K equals 11.8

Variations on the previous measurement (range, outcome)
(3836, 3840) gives 10.9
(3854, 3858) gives 12.8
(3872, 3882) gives 12.4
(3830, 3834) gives 10.6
